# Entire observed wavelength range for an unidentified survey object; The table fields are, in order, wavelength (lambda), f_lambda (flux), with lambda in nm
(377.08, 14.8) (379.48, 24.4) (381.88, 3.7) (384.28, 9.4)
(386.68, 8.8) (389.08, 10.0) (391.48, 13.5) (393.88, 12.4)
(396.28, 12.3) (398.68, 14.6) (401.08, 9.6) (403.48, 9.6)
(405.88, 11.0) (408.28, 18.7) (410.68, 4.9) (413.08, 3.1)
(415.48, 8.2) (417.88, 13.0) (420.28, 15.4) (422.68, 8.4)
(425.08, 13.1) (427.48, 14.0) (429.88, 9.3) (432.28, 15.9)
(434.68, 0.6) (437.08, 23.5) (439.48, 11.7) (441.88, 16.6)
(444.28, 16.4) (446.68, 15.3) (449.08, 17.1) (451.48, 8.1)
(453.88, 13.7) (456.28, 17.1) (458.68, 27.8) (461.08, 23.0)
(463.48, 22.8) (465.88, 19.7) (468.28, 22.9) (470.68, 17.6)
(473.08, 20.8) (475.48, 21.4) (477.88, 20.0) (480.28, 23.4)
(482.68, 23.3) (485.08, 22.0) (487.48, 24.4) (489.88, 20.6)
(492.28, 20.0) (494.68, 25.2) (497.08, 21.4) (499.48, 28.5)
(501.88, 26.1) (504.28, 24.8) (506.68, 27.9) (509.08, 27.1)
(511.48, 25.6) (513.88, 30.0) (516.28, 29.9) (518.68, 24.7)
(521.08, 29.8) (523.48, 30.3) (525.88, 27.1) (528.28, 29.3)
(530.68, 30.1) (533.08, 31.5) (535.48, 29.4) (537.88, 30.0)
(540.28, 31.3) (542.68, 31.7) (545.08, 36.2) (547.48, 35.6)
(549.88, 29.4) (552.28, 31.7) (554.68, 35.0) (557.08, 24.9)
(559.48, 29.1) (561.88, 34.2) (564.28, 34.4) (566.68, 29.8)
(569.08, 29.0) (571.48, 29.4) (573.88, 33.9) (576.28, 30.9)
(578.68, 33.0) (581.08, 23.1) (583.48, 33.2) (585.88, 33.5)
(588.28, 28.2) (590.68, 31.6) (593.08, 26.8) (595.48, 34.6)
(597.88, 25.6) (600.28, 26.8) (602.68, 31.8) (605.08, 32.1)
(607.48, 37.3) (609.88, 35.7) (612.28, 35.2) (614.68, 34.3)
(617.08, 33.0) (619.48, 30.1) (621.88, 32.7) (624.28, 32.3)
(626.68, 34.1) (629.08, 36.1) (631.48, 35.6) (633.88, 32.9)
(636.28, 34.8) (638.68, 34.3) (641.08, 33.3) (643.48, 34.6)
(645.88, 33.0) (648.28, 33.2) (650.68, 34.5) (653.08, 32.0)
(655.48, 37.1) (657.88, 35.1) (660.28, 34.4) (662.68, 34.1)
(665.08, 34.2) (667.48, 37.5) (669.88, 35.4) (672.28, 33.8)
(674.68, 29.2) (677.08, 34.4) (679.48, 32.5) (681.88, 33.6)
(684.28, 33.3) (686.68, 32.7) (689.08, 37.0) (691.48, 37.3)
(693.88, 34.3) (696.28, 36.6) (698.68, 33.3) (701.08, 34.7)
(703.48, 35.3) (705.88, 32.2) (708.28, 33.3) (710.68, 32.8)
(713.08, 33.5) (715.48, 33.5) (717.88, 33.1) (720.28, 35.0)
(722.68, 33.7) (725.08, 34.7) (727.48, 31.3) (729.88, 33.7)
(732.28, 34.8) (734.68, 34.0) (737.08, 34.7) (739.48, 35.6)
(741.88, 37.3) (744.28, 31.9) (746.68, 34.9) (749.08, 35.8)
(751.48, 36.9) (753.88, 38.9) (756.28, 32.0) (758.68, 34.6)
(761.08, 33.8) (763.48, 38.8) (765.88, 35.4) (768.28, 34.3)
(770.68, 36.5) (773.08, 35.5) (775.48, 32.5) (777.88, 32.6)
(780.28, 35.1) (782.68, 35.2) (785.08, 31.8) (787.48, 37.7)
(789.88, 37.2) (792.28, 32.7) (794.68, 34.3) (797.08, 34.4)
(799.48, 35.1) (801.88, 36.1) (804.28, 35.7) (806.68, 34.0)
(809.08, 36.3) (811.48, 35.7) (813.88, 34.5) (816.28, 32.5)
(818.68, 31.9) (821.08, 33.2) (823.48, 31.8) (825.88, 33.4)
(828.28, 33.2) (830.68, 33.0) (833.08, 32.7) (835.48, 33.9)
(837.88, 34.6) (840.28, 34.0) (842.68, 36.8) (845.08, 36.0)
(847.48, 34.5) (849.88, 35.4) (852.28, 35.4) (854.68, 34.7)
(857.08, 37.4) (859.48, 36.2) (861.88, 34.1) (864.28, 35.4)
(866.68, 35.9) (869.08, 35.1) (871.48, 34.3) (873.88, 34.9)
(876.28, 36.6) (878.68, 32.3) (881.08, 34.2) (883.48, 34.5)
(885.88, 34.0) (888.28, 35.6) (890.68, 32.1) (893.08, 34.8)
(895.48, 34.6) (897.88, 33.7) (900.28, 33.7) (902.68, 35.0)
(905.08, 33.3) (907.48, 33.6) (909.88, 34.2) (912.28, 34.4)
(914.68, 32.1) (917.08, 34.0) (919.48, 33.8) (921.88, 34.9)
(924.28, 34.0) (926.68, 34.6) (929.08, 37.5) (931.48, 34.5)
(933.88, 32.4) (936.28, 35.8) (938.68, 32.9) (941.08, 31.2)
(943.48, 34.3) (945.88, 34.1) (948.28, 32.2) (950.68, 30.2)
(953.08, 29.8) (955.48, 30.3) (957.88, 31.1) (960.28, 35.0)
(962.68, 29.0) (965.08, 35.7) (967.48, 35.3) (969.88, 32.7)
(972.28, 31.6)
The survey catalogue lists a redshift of 0.146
